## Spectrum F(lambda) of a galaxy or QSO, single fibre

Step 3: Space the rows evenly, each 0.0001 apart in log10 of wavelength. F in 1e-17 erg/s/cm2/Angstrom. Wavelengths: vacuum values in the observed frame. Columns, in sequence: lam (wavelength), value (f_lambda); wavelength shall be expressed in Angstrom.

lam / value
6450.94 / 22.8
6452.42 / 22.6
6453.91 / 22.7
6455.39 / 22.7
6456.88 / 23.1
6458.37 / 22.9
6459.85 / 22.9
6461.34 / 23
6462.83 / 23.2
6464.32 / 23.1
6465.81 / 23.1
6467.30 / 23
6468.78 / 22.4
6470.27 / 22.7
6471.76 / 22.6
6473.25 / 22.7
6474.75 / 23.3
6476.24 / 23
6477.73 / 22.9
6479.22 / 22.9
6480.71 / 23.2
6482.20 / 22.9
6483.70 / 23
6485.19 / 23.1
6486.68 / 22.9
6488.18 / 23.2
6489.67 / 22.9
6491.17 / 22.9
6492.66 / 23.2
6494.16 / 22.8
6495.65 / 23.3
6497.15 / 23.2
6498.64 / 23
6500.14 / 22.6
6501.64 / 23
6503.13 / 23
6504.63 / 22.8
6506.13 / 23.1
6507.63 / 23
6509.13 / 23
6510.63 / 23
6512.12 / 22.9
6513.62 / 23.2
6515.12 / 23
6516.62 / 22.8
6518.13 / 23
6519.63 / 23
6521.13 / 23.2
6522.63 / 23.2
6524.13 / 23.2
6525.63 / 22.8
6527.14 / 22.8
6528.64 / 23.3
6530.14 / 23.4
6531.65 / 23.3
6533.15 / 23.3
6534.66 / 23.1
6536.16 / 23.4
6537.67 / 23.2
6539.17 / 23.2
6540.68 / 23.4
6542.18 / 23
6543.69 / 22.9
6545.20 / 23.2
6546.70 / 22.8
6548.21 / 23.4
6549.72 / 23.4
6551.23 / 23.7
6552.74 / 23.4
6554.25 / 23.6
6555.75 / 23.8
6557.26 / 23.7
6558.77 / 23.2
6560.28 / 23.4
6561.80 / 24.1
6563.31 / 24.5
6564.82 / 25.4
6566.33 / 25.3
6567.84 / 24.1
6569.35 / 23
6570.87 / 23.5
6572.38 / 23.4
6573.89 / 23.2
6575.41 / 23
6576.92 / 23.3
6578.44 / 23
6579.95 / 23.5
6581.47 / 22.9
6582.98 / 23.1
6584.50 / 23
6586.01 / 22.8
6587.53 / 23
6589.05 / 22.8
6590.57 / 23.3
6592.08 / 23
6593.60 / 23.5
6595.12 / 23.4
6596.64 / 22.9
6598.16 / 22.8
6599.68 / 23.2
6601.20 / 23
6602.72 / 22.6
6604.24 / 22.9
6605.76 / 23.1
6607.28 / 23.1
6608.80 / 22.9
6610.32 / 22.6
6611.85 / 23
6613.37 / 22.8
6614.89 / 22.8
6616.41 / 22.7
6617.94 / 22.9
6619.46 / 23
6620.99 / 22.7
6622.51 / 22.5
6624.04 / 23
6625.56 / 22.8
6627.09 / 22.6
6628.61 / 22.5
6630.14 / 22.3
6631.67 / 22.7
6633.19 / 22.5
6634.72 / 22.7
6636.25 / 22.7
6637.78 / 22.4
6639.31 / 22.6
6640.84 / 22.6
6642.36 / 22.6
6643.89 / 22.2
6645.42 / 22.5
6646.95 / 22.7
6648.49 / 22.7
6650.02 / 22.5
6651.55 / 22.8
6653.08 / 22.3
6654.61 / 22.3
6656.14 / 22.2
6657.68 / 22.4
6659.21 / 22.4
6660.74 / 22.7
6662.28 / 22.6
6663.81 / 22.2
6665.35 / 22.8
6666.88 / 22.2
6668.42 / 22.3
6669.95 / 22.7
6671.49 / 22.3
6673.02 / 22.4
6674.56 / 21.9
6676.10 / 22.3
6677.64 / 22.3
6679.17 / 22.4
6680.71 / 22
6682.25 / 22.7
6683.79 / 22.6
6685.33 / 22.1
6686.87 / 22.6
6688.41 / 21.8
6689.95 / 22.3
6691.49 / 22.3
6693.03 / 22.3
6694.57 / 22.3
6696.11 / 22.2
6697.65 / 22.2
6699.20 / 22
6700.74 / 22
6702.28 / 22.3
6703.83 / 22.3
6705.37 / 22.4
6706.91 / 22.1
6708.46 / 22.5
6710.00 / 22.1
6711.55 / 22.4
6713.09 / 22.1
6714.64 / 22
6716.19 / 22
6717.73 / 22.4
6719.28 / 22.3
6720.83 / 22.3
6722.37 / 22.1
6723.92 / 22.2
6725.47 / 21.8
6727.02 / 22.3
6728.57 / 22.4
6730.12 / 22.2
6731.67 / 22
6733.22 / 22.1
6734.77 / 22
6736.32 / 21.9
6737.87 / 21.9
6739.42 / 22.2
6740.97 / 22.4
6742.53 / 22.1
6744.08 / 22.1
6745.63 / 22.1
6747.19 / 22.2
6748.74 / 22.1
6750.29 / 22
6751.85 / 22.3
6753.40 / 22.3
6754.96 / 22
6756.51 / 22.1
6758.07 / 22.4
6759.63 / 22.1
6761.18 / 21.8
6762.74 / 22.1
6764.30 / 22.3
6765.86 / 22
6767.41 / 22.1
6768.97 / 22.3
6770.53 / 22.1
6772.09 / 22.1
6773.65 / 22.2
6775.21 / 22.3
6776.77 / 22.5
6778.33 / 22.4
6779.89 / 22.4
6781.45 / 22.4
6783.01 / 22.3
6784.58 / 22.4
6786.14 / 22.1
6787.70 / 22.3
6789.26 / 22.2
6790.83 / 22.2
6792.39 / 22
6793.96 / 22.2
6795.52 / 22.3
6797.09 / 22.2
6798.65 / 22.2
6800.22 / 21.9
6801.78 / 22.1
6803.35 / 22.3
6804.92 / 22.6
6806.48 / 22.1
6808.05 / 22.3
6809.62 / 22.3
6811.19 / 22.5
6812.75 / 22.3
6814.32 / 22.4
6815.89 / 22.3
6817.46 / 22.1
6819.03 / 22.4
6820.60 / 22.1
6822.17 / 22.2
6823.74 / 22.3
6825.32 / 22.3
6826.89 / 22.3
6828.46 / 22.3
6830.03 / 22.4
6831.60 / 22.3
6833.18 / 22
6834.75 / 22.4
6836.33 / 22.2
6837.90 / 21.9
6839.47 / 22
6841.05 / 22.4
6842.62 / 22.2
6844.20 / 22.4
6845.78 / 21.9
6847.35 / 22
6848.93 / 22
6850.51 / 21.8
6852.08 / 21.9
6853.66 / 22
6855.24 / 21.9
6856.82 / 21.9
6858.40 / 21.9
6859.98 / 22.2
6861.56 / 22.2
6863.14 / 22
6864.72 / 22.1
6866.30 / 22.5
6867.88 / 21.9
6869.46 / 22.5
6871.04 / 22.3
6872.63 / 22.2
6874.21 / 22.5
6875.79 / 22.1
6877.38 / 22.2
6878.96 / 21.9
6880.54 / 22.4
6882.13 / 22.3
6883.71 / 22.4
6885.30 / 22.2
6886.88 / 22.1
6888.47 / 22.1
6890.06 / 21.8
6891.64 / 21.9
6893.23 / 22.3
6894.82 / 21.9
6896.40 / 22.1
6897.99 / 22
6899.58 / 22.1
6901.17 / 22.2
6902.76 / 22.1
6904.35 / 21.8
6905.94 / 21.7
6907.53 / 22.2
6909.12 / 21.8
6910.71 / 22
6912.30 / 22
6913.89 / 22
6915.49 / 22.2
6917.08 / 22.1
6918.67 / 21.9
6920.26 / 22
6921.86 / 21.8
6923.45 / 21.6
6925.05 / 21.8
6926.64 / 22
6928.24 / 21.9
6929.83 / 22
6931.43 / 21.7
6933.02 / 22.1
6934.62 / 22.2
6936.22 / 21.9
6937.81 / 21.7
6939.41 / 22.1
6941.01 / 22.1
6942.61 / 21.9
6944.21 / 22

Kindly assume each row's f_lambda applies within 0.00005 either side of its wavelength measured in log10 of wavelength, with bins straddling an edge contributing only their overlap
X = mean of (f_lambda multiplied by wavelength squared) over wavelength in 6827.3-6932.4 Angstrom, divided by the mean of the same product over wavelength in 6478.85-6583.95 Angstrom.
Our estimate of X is 1.05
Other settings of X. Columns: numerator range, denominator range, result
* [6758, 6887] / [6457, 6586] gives 1.05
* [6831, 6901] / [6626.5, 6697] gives 1.05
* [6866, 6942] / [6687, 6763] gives 1.05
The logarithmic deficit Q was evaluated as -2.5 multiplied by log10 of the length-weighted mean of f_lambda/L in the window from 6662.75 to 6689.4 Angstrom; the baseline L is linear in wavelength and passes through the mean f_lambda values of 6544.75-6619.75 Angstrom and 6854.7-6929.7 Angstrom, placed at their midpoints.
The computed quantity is 0.03 mag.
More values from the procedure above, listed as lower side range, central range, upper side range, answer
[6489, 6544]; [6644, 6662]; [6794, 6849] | 0.01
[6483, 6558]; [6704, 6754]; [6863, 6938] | 0.02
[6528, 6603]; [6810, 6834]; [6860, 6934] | 0.00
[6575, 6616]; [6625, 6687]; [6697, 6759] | 0.01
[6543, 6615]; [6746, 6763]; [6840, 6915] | 0.02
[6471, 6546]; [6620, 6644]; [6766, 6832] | 0.01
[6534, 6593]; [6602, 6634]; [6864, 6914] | 0.02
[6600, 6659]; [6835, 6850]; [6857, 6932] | 0.00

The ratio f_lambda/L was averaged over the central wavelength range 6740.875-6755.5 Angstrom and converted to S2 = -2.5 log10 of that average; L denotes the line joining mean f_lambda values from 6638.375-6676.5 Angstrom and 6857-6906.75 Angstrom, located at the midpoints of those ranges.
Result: 0.01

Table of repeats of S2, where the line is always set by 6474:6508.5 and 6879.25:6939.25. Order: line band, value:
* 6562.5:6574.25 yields -0.06 mag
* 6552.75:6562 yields -0.03 mag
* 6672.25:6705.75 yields 0.01 mag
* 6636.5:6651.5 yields 0.00 mag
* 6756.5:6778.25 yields 0.01 mag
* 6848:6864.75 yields 0.01 mag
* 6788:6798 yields 0.00 mag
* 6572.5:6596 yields -0.02 mag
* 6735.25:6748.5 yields 0.01 mag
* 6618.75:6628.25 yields 0.00 mag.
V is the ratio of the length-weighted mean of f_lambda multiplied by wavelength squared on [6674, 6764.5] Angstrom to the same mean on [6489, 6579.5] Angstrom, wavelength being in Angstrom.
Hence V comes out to 1.01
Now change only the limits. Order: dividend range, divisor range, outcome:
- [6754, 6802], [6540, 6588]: 1.01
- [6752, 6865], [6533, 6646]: 1.03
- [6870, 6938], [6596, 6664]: 1.05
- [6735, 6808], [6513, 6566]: 1.02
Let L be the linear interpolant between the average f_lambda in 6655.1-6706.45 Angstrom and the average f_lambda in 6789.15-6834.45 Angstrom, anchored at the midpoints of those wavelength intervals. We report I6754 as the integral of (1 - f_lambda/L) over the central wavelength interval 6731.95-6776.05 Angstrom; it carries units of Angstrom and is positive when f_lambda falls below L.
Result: 0.3 Angstrom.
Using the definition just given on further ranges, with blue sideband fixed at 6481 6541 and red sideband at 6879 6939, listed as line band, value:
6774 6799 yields 0.1 Angstrom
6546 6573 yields -1.0 Angstrom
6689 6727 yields 0.6 Angstrom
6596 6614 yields -0.1 Angstrom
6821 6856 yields 0.1 Angstrom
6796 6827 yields 0.0 Angstrom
